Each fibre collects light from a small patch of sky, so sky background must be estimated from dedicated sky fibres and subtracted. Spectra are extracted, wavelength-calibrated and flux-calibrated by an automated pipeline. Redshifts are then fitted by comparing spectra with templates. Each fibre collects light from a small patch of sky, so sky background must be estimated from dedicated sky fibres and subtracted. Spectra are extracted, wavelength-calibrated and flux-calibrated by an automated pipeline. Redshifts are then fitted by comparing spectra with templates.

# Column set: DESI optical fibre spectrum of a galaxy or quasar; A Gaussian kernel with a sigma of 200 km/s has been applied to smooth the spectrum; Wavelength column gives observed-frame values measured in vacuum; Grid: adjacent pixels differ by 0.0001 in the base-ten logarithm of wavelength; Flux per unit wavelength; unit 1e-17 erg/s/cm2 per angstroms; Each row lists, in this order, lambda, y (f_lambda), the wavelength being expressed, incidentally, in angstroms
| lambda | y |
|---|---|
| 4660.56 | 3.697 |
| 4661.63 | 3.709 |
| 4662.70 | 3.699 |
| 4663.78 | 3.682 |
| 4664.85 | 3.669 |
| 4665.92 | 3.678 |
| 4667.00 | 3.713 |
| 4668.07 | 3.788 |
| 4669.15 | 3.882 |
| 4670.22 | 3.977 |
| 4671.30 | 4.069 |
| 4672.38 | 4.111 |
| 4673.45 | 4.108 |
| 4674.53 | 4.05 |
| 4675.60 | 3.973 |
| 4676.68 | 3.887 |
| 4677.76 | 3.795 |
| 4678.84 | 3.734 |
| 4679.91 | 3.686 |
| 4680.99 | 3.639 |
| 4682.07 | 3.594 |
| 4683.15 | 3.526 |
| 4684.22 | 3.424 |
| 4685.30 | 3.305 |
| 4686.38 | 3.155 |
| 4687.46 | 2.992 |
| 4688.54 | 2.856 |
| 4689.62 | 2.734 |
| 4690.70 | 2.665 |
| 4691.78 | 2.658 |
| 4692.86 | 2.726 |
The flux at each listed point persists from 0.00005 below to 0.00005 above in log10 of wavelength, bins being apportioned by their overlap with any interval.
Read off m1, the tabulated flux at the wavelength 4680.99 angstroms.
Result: 3.639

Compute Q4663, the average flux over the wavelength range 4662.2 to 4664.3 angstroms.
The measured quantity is 3.68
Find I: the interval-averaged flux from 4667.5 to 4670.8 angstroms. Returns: 3.88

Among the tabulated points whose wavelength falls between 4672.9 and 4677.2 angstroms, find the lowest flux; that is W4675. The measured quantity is 3.887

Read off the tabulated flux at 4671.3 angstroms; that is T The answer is 4.069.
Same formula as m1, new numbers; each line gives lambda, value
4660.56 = 3.697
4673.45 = 4.108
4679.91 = 3.686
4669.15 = 3.882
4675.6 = 3.973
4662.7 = 3.699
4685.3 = 3.305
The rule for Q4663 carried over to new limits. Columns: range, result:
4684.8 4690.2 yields 3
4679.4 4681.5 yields 3.66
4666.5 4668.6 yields 3.76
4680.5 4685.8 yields 3.5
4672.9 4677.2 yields 4.01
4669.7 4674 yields 4.06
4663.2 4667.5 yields 3.68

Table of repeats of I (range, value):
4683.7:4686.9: 3.29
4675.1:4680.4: 3.81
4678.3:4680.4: 3.72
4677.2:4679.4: 3.77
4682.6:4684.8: 3.48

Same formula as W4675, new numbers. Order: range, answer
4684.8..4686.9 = 3.155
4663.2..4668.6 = 3.669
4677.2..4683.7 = 3.526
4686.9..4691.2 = 2.665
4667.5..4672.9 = 3.788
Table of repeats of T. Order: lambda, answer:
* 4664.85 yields 3.669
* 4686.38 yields 3.155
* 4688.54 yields 2.856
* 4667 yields 3.713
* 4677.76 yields 3.795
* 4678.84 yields 3.734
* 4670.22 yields 3.977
